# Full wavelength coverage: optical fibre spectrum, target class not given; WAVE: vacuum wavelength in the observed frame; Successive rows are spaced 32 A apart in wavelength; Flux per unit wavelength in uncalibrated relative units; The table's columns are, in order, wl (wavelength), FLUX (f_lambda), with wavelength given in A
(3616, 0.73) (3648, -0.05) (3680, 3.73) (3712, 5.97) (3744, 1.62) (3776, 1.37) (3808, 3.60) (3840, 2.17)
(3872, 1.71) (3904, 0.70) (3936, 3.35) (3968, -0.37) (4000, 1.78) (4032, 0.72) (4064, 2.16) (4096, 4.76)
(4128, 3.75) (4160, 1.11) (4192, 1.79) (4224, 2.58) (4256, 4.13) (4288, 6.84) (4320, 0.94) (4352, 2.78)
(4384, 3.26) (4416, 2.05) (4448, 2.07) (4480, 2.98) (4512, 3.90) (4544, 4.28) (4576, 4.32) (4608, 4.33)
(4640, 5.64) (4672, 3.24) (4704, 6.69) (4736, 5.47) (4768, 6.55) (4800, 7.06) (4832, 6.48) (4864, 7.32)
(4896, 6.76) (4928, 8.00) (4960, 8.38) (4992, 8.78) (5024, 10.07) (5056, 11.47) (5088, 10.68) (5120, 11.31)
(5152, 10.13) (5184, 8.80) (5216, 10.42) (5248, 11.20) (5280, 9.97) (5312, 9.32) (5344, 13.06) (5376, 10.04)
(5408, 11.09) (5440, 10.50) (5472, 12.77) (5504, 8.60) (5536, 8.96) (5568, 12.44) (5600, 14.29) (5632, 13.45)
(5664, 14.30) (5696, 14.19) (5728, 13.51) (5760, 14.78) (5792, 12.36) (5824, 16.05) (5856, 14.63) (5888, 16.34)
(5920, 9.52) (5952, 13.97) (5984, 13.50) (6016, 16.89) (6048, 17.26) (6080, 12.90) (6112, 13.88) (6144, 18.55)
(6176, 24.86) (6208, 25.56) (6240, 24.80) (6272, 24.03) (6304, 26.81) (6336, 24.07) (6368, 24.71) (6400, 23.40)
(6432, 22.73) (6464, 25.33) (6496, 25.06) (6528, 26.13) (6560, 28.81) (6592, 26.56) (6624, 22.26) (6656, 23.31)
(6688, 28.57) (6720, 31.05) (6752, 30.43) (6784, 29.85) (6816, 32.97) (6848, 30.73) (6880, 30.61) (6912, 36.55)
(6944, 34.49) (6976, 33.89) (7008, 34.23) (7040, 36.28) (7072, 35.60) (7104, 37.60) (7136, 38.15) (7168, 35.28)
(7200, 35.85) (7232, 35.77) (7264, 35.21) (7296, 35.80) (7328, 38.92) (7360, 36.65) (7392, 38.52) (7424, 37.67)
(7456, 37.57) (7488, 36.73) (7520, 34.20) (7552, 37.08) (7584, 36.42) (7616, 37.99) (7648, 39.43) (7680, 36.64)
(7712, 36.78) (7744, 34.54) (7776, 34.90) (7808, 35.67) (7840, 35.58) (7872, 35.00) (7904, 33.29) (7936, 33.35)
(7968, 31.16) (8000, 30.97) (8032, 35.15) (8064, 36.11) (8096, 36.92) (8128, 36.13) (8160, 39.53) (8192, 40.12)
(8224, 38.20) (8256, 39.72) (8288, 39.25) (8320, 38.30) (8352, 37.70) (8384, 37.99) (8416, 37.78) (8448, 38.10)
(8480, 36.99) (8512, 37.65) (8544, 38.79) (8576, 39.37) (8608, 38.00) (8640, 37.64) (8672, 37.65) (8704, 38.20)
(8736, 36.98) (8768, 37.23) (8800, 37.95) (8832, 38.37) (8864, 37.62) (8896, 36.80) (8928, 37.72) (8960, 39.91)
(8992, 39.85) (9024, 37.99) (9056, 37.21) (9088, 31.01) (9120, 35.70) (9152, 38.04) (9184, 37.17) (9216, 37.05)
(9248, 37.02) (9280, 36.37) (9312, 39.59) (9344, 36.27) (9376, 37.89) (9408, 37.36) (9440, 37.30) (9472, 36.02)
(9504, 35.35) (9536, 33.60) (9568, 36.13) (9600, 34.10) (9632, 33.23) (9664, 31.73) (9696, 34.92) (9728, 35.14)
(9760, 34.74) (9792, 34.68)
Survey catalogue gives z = 0.54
